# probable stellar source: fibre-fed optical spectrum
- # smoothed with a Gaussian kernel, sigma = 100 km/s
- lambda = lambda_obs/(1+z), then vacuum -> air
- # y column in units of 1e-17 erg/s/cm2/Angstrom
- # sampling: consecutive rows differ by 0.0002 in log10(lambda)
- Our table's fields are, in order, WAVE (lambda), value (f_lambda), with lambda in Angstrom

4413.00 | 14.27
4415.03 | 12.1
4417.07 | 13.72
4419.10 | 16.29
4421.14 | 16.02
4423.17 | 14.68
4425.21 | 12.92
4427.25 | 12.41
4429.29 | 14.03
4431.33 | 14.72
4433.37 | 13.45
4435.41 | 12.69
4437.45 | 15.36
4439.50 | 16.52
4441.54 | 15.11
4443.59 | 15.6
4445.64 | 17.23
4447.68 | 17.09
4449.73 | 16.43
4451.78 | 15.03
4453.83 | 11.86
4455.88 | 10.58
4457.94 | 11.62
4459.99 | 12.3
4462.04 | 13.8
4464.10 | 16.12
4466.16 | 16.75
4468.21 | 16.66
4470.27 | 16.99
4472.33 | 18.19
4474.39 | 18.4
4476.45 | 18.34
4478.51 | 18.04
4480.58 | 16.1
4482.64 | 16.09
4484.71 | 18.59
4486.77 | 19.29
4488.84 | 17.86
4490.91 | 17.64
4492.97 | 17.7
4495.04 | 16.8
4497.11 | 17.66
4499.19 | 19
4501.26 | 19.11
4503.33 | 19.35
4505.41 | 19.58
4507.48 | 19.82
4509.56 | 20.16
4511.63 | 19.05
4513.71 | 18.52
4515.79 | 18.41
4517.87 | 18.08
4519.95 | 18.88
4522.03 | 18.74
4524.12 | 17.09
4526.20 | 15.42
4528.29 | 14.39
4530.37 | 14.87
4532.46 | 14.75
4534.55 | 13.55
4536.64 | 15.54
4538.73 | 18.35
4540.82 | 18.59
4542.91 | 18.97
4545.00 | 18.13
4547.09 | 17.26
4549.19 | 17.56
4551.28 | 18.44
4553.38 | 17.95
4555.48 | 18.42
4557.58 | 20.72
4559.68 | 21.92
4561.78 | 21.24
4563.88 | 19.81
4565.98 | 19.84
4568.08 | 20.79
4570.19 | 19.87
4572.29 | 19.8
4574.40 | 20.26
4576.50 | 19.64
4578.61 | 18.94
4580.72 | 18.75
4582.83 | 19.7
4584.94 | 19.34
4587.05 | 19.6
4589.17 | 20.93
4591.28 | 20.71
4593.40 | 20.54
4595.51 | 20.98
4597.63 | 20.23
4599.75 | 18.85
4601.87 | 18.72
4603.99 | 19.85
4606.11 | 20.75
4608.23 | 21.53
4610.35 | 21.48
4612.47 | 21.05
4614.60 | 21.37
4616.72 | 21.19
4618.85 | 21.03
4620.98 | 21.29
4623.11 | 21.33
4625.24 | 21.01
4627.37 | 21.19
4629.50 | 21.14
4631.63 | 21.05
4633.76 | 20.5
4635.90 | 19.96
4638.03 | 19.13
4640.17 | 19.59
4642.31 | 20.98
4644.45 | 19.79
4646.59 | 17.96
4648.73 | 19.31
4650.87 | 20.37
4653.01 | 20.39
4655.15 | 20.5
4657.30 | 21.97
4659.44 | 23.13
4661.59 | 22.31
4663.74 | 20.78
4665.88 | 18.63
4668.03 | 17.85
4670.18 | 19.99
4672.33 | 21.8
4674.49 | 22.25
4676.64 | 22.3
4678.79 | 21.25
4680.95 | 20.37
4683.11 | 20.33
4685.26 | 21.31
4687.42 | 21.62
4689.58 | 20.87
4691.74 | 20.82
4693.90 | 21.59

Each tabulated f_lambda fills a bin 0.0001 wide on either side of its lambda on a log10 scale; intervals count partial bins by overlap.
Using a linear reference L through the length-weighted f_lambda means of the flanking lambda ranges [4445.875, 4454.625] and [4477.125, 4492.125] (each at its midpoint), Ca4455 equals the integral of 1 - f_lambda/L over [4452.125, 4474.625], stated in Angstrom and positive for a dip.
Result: 2.20 Angstrom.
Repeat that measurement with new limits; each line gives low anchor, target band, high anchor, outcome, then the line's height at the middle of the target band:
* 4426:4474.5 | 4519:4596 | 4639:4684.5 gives -3.7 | 17.8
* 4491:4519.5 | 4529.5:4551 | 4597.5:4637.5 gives 2.8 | 19.3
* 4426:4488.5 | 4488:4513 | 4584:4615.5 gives -2.4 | 17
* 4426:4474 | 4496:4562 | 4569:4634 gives -1.3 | 17.7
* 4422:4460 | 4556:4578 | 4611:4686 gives -2.6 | 18.2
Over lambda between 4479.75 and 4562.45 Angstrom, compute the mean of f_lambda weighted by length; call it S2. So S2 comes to 18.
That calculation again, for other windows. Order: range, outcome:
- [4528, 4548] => 16.5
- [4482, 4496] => 17.8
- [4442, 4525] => 17.1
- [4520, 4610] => 18.9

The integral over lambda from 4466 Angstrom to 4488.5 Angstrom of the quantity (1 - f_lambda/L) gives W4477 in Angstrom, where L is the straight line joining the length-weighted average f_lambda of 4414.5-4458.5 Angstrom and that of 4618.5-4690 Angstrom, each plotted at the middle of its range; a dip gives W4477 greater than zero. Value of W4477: -2.97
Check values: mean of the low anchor 14.4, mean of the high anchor 20.7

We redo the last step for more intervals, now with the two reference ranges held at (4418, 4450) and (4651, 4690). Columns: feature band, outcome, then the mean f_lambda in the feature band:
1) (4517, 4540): 1.4 Angstrom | 16.3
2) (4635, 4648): 0.4 Angstrom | 19.6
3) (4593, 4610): -0.9 Angstrom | 20.2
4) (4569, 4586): -0.8 Angstrom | 19.5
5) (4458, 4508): -3.4 Angstrom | 17.4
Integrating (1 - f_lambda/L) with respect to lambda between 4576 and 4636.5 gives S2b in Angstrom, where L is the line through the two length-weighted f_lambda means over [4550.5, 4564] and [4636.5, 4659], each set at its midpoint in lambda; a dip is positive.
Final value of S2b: -1.5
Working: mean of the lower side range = 19.8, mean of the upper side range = 20.1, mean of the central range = 20.4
